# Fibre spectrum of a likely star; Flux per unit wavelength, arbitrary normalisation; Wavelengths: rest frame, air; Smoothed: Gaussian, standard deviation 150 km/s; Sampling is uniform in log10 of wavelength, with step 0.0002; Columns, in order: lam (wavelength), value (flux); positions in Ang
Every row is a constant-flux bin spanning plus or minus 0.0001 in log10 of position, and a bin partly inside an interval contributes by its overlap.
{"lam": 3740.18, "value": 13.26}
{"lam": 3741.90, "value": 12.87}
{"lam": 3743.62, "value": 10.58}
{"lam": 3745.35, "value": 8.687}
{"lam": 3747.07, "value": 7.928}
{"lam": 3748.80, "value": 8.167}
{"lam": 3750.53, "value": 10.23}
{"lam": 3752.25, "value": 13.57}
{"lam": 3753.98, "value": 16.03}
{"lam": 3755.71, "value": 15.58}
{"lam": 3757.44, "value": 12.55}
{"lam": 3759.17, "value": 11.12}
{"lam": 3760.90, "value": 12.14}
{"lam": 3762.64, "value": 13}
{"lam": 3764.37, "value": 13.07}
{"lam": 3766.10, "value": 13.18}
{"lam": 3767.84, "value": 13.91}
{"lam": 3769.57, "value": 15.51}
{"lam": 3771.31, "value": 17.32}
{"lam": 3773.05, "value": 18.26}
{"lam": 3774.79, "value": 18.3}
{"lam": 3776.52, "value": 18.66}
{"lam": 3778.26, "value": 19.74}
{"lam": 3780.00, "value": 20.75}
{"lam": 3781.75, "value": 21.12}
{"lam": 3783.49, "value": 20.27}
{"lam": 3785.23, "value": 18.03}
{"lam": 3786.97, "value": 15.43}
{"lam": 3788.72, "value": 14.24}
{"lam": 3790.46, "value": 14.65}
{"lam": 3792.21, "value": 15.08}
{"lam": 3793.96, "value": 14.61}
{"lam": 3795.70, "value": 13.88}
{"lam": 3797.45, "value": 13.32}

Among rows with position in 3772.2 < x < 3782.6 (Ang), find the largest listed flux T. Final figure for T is 21.12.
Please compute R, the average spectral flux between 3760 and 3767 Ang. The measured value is 12.8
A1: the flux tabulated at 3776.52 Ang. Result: 18.66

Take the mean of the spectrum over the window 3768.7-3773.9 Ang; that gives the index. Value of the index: 17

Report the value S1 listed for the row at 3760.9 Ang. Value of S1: 12.14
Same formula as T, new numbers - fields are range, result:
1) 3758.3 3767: 13.18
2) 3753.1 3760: 16.03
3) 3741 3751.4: 12.87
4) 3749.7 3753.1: 13.57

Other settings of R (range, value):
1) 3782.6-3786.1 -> 19.2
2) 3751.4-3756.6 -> 15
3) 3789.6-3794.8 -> 14.8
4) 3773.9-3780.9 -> 19.4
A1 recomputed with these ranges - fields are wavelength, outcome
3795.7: 13.88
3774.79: 18.3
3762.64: 13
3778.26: 19.74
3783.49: 20.27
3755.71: 15.58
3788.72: 14.24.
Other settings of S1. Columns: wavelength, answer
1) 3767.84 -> 13.91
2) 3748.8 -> 8.167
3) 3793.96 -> 14.61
